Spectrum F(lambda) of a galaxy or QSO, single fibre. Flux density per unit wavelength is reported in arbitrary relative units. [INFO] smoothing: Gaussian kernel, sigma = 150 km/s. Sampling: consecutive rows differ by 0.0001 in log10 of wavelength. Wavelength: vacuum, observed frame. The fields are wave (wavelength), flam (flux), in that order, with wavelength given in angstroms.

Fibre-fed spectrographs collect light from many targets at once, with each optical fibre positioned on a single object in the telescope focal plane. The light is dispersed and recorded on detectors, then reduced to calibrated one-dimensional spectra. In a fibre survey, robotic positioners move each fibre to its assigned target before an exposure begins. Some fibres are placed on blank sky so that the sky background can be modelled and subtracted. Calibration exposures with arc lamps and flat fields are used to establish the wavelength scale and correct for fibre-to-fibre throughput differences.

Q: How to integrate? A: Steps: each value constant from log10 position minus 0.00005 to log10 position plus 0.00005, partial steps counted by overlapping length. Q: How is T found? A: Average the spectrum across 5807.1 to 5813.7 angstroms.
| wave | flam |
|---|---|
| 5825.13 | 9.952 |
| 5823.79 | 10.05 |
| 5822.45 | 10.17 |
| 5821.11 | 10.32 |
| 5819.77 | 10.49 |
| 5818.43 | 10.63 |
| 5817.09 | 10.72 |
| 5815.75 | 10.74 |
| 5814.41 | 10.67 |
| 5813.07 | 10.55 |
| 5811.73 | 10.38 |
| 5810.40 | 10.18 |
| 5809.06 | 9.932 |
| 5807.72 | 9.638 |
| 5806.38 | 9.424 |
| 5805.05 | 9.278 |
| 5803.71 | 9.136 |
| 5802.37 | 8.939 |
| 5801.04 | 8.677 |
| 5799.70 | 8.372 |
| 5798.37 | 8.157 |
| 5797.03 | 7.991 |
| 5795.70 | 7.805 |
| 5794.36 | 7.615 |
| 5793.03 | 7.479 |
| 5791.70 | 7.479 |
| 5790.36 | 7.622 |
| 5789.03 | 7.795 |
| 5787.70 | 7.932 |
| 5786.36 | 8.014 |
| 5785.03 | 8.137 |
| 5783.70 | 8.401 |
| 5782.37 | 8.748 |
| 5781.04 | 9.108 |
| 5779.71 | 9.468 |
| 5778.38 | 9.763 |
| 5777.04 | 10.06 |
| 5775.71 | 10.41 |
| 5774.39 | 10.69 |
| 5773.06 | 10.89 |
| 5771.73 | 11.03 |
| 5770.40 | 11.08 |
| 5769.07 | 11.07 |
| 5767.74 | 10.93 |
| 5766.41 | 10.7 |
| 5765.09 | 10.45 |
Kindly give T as 10.1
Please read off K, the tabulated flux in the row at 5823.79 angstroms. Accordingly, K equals 10.05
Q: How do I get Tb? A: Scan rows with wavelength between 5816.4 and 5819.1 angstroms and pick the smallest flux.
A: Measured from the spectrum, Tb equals 10.63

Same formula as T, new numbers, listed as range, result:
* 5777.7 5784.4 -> 9.09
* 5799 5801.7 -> 8.52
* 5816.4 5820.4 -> 10.6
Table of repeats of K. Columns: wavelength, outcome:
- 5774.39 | 10.69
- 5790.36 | 7.622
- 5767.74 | 10.93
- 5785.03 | 8.137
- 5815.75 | 10.74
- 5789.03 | 7.795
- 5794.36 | 7.615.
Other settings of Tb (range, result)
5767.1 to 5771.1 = 10.93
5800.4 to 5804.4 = 8.677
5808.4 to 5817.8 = 9.932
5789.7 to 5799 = 7.479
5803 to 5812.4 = 9.136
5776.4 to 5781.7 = 9.108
